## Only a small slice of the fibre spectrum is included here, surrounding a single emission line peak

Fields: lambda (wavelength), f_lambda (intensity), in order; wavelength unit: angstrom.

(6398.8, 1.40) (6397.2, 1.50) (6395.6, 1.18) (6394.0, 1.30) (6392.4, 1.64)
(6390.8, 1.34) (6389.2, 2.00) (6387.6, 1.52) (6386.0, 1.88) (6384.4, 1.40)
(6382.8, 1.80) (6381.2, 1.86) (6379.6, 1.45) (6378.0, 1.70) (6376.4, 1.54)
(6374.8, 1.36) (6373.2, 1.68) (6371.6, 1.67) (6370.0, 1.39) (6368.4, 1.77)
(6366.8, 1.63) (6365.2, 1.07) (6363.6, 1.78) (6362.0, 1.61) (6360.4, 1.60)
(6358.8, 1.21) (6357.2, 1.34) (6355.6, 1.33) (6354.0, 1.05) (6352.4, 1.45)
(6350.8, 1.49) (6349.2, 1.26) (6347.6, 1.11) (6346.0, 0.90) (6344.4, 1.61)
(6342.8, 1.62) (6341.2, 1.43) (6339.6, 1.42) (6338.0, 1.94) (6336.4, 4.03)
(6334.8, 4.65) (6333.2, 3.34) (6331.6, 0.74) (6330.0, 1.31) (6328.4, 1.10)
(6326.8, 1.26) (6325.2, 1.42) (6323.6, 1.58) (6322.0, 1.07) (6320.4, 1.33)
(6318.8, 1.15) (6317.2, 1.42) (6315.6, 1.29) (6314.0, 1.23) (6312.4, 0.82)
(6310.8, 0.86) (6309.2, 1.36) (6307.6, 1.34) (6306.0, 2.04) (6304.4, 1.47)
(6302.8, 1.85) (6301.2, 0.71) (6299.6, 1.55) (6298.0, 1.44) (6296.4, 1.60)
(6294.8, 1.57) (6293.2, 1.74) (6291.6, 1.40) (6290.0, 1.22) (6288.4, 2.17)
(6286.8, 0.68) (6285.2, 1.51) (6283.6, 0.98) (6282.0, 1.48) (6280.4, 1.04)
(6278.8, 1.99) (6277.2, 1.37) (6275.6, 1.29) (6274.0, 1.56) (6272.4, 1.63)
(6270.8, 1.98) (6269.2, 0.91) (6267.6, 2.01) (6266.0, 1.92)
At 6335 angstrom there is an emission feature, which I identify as H-beta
